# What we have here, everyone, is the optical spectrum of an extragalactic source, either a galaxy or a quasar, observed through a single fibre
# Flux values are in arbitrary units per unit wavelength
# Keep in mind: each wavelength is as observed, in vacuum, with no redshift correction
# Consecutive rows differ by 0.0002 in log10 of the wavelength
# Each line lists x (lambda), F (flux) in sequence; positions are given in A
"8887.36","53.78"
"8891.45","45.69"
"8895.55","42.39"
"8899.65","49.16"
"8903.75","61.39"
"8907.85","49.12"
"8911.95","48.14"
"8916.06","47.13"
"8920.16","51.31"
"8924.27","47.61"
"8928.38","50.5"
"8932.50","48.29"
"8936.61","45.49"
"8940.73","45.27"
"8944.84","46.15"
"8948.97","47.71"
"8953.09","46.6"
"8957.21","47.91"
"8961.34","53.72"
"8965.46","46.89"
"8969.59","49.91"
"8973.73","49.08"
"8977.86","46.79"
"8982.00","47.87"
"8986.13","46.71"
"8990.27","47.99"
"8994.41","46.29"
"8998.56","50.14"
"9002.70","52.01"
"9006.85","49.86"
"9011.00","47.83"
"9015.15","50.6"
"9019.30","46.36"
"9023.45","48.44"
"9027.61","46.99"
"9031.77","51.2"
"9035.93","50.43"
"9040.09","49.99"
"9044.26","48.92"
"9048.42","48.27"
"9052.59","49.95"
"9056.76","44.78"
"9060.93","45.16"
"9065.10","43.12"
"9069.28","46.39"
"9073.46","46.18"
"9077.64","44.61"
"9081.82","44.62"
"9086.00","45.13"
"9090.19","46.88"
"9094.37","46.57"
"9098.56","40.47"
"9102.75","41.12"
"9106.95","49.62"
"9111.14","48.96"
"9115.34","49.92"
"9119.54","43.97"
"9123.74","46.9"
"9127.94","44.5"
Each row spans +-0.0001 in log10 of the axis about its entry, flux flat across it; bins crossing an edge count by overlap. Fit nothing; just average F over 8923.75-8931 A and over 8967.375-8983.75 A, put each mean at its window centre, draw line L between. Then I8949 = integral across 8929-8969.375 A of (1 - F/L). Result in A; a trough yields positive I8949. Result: 0.9 A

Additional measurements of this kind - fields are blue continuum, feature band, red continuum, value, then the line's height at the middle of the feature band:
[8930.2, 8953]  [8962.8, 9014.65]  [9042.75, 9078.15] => -2.3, 46.5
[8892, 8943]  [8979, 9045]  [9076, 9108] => -3.2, 46.6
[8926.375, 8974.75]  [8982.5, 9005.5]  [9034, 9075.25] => -0.4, 47.8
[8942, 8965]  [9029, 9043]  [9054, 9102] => -1.3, 46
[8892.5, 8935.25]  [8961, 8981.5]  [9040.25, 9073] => -0.2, 48.3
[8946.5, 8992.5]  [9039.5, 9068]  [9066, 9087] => -0.7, 45.9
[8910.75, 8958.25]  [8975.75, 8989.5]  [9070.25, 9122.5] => 0.0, 47.1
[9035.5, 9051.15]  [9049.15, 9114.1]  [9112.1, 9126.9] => 3.3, 48.1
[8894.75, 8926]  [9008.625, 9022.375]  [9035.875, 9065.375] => 0.0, 48.2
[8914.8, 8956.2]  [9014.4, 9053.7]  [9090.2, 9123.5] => -2.0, 46.7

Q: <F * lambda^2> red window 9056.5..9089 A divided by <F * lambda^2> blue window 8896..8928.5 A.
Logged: 0.9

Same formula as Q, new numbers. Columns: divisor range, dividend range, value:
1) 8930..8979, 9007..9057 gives 1.04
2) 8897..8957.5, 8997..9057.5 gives 1.03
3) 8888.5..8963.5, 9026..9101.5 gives 0.99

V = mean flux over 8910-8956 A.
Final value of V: 47.7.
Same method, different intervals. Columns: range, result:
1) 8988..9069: 48.3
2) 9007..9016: 49.2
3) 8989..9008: 49.3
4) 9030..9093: 47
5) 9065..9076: 45.6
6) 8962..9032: 48.6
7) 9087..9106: 44.2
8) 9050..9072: 45.9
